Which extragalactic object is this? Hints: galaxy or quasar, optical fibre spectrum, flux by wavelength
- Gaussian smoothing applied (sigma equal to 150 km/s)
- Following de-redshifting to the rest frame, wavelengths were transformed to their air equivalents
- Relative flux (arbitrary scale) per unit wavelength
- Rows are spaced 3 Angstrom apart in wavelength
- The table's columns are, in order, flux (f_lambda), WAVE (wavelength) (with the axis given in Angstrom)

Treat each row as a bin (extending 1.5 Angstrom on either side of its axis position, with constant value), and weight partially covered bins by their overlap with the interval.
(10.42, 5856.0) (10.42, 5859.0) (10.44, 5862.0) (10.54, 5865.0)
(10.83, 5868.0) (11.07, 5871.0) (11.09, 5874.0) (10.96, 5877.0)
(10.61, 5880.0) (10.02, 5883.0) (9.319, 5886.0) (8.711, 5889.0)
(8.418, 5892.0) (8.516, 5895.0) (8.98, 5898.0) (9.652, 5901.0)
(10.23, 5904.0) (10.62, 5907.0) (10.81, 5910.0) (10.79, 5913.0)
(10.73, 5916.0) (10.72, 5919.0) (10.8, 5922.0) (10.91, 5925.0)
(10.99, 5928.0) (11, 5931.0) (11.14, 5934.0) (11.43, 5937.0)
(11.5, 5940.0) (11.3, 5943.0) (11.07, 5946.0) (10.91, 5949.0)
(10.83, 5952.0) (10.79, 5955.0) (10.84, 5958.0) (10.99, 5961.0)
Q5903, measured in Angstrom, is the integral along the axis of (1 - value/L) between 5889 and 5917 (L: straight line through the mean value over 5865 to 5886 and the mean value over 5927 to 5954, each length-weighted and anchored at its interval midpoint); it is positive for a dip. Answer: 2.8 Angstrom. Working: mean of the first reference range 10.6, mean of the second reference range 11.1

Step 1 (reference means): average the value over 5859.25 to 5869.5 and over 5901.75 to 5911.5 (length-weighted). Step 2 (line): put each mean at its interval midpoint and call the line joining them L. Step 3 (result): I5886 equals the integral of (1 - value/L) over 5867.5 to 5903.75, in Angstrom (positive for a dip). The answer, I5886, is 2.4 Angstrom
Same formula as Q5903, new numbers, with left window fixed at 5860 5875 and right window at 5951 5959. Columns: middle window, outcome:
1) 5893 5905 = 1.7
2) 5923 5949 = -0.8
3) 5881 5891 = 1.3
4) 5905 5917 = 0.1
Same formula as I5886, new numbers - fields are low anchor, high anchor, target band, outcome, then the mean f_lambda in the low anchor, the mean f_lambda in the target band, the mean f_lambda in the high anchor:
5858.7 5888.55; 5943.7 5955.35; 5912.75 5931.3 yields -0.13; 10.5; 10.8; 10.9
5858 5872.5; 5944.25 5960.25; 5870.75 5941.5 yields 2.73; 10.7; 10.4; 10.9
